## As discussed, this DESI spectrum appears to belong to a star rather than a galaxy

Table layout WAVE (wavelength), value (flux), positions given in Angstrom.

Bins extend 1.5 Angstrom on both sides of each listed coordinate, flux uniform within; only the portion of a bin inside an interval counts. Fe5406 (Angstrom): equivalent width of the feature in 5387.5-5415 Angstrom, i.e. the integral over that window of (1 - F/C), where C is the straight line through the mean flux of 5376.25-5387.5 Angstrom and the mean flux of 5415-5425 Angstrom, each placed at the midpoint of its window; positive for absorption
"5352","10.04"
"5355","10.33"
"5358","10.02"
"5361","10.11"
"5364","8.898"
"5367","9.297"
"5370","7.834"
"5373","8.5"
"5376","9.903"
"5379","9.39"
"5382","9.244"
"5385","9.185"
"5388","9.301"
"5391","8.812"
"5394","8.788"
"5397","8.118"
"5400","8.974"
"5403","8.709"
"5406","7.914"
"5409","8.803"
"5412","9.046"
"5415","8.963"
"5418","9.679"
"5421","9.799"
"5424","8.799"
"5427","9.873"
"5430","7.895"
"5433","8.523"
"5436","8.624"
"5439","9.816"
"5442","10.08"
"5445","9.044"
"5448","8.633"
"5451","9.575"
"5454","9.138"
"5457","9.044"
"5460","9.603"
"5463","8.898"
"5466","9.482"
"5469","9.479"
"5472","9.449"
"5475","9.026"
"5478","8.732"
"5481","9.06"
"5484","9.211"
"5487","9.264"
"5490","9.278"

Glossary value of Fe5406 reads 1.9 Angstrom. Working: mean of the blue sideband 9.35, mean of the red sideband 9.39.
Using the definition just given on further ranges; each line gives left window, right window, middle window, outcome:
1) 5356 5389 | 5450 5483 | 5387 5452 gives 1.81 Angstrom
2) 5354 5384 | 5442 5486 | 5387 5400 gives 0.76 Angstrom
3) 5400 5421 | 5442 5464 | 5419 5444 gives -0.33 Angstrom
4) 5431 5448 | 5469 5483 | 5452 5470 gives -0.31 Angstrom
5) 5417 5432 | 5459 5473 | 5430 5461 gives 0.45 Angstrom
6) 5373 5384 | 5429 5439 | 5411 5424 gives -0.74 Angstrom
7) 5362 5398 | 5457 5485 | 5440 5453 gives -0.29 Angstrom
